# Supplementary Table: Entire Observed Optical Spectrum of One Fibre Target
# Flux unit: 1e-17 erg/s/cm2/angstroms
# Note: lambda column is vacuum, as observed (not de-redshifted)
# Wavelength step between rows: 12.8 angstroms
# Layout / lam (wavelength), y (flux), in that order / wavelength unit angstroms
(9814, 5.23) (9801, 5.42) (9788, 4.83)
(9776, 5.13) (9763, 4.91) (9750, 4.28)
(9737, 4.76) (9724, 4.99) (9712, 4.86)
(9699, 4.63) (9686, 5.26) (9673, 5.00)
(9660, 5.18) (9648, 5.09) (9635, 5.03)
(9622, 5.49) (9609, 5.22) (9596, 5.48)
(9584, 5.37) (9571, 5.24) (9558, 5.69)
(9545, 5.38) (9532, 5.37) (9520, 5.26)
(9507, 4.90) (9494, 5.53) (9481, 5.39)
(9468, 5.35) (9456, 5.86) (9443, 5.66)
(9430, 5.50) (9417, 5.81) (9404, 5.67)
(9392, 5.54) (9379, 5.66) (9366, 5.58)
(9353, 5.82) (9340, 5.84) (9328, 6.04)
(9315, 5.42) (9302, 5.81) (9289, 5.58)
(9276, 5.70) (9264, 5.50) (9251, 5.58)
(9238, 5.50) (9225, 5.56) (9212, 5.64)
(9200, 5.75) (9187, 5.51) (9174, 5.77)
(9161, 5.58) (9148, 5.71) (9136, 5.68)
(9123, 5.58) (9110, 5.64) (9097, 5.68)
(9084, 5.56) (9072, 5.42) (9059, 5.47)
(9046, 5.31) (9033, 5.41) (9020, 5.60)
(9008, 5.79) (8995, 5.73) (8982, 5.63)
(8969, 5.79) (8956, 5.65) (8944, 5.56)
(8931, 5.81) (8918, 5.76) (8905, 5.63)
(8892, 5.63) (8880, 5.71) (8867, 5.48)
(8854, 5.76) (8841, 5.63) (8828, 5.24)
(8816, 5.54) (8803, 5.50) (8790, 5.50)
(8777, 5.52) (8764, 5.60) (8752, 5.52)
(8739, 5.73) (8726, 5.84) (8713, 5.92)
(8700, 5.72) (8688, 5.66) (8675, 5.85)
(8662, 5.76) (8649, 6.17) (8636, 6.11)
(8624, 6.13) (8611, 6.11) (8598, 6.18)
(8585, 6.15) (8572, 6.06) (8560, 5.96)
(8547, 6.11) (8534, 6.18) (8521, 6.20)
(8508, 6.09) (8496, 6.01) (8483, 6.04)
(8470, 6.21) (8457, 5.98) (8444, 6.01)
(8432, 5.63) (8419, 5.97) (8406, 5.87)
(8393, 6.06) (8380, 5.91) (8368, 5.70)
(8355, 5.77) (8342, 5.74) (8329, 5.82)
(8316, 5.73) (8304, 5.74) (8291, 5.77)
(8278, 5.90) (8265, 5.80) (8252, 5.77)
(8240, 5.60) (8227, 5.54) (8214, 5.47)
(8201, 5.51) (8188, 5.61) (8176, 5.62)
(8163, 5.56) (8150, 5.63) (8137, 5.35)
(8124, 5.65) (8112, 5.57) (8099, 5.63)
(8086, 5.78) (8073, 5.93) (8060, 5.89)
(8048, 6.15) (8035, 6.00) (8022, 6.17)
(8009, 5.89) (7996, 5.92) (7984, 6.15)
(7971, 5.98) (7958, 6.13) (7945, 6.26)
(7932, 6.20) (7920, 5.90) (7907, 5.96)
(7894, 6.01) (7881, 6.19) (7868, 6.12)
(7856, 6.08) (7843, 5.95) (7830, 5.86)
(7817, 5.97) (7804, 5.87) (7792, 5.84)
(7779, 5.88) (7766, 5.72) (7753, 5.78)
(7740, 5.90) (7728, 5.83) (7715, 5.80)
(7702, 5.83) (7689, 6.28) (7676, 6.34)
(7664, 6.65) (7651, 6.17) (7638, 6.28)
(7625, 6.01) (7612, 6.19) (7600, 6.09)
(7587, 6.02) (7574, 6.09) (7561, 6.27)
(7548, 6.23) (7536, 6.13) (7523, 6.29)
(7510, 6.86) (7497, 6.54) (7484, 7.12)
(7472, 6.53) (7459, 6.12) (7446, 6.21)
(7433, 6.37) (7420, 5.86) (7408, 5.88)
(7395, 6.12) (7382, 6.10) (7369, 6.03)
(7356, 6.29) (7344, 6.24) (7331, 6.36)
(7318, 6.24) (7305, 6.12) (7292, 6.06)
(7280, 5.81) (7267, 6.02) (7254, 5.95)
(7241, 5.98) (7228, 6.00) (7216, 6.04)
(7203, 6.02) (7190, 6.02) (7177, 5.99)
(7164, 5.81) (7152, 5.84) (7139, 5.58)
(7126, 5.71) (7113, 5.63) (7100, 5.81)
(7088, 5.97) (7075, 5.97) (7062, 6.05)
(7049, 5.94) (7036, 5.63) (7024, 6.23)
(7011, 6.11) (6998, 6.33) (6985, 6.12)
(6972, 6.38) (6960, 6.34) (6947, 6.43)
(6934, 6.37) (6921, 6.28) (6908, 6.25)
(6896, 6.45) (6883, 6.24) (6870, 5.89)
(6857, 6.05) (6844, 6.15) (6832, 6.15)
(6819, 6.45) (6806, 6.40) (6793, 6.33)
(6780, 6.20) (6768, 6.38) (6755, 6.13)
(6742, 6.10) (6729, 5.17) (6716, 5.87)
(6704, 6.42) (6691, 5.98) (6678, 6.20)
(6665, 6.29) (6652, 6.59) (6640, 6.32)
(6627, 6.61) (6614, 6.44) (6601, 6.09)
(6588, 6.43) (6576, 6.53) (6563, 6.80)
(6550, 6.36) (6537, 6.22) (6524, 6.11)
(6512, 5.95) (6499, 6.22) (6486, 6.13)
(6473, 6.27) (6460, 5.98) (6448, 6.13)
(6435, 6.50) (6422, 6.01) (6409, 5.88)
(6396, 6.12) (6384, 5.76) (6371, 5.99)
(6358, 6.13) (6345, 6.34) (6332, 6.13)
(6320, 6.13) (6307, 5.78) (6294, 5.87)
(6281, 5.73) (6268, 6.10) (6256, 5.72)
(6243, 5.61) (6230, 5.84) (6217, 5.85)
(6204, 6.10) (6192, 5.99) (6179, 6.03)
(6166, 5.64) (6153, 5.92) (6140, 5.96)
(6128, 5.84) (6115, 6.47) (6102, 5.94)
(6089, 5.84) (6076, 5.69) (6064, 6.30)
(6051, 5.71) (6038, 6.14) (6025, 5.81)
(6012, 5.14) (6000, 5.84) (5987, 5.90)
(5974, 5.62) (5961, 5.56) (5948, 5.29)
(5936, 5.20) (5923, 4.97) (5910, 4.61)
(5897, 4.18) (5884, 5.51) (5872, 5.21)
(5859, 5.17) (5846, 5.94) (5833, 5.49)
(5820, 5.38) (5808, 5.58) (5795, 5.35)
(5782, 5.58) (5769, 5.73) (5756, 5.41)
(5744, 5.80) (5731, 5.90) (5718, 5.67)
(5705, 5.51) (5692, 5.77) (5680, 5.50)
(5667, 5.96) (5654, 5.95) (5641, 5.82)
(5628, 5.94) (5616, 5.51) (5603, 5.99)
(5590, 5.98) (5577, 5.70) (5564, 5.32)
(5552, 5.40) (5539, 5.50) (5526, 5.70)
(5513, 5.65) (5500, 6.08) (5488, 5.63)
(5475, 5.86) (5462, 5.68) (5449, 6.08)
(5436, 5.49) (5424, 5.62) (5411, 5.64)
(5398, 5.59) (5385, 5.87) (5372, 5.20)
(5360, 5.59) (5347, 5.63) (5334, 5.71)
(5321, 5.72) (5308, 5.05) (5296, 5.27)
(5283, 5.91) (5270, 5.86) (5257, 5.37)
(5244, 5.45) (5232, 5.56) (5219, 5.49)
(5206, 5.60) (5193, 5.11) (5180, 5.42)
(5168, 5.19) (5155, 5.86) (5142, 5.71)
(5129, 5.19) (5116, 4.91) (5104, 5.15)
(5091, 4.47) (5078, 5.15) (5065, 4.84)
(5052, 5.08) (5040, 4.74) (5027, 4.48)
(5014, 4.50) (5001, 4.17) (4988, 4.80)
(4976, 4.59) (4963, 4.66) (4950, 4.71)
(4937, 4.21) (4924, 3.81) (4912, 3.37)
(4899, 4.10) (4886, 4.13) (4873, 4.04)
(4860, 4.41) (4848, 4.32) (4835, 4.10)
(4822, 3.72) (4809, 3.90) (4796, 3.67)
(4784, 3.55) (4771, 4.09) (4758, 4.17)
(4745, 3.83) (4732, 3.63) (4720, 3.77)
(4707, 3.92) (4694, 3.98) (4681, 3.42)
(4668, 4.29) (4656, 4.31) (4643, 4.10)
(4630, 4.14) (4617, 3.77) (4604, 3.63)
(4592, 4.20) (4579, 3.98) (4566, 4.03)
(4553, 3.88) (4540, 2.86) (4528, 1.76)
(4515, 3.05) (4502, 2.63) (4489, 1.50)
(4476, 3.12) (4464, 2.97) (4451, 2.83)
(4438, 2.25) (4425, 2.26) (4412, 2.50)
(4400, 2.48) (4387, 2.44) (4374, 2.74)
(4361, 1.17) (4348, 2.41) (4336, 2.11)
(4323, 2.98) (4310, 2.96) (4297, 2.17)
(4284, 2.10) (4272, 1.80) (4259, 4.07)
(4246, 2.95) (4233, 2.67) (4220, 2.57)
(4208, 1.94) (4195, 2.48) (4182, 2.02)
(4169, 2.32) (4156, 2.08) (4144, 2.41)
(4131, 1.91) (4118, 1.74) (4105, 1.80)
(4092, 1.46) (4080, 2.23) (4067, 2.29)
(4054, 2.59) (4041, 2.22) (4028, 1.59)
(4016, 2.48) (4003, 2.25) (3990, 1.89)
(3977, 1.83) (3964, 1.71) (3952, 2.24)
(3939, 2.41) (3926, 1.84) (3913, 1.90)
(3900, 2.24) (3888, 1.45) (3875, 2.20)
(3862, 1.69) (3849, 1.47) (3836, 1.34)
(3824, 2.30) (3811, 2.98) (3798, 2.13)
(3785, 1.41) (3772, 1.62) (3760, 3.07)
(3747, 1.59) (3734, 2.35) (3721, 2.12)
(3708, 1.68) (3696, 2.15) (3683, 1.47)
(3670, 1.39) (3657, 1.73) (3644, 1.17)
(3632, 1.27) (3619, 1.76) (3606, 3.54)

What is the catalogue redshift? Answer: 0.141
